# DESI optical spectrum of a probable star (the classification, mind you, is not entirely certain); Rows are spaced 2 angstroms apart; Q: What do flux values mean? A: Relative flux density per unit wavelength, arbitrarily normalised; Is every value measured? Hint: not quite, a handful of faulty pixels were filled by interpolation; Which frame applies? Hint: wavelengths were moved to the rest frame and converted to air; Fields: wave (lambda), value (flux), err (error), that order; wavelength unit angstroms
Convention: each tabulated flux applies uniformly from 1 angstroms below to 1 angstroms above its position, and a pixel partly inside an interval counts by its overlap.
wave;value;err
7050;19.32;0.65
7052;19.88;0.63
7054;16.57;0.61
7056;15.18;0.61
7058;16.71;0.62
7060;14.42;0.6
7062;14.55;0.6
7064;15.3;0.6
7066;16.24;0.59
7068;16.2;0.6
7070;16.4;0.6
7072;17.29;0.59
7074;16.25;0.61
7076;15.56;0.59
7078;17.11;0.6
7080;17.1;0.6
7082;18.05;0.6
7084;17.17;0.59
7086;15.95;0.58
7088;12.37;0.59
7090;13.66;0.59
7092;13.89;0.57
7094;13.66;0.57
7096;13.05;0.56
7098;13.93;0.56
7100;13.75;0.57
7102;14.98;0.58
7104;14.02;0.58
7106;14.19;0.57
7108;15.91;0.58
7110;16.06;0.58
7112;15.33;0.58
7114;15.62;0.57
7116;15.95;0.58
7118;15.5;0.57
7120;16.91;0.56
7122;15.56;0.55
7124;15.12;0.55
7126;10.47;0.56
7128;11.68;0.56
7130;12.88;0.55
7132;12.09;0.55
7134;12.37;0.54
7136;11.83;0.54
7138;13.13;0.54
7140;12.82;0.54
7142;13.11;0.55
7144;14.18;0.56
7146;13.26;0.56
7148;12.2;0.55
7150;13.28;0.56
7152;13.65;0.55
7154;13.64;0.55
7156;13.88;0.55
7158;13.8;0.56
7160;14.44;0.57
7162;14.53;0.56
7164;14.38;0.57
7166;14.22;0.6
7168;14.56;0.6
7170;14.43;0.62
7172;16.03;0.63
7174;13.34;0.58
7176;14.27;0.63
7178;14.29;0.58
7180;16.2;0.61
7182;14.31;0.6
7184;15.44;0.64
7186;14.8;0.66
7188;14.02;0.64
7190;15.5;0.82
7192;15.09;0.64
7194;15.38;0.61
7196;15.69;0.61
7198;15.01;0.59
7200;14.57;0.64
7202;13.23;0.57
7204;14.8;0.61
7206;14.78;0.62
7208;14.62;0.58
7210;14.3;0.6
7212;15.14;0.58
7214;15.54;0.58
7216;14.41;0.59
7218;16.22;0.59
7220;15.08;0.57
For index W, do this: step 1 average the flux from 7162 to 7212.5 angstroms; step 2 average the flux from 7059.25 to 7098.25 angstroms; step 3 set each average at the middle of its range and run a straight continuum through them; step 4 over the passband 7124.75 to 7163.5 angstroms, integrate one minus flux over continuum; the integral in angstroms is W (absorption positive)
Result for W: 5.1 angstroms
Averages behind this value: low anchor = 15.4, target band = 13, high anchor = 14.7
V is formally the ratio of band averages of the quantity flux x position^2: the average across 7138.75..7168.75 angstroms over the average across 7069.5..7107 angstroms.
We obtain 0.9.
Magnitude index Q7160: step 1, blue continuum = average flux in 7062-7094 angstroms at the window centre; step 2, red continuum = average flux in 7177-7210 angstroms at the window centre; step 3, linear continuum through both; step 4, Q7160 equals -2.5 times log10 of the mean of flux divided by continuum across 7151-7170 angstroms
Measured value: 0.07 mag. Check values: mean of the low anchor 15.8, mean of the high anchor 14.8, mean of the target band 14.1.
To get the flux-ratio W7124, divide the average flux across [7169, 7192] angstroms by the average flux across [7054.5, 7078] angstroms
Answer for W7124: 0.9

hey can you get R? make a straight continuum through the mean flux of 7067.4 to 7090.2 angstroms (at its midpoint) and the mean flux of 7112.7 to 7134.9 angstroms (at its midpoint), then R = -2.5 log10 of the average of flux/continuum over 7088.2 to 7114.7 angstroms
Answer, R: 0.050 mag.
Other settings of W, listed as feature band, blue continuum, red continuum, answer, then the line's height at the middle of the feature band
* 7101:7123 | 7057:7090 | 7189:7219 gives 0.3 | 15.7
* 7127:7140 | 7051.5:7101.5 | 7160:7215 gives 2.4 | 15.1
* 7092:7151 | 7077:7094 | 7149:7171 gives 3.8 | 14.8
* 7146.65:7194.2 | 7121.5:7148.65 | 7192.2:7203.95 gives -1.4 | 14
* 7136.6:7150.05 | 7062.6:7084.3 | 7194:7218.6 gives 2.2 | 15.7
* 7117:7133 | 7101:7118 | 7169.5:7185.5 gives 1.5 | 15.2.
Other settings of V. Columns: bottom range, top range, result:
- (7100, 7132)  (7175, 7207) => 1.04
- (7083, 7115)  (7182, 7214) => 1.04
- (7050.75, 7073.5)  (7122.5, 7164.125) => 0.83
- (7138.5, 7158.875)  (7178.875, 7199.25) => 1.14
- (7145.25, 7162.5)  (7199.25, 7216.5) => 1.09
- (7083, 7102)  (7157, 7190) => 1.05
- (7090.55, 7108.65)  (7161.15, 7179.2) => 1.05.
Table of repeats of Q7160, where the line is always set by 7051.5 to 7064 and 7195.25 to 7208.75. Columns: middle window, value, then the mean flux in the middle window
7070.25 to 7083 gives -0.069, 16.9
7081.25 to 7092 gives 0.035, 15.2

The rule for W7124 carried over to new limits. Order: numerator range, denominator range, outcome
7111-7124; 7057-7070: 1.01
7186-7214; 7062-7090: 0.92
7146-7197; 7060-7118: 0.94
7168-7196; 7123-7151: 1.17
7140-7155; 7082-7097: 0.92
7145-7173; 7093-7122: 0.94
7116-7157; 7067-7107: 0.88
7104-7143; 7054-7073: 0.89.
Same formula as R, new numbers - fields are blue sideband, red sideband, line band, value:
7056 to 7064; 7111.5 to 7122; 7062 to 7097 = -0.009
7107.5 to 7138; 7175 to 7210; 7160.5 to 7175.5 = 0.007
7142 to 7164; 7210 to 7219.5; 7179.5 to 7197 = -0.042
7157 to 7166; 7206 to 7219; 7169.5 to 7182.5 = -0.017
